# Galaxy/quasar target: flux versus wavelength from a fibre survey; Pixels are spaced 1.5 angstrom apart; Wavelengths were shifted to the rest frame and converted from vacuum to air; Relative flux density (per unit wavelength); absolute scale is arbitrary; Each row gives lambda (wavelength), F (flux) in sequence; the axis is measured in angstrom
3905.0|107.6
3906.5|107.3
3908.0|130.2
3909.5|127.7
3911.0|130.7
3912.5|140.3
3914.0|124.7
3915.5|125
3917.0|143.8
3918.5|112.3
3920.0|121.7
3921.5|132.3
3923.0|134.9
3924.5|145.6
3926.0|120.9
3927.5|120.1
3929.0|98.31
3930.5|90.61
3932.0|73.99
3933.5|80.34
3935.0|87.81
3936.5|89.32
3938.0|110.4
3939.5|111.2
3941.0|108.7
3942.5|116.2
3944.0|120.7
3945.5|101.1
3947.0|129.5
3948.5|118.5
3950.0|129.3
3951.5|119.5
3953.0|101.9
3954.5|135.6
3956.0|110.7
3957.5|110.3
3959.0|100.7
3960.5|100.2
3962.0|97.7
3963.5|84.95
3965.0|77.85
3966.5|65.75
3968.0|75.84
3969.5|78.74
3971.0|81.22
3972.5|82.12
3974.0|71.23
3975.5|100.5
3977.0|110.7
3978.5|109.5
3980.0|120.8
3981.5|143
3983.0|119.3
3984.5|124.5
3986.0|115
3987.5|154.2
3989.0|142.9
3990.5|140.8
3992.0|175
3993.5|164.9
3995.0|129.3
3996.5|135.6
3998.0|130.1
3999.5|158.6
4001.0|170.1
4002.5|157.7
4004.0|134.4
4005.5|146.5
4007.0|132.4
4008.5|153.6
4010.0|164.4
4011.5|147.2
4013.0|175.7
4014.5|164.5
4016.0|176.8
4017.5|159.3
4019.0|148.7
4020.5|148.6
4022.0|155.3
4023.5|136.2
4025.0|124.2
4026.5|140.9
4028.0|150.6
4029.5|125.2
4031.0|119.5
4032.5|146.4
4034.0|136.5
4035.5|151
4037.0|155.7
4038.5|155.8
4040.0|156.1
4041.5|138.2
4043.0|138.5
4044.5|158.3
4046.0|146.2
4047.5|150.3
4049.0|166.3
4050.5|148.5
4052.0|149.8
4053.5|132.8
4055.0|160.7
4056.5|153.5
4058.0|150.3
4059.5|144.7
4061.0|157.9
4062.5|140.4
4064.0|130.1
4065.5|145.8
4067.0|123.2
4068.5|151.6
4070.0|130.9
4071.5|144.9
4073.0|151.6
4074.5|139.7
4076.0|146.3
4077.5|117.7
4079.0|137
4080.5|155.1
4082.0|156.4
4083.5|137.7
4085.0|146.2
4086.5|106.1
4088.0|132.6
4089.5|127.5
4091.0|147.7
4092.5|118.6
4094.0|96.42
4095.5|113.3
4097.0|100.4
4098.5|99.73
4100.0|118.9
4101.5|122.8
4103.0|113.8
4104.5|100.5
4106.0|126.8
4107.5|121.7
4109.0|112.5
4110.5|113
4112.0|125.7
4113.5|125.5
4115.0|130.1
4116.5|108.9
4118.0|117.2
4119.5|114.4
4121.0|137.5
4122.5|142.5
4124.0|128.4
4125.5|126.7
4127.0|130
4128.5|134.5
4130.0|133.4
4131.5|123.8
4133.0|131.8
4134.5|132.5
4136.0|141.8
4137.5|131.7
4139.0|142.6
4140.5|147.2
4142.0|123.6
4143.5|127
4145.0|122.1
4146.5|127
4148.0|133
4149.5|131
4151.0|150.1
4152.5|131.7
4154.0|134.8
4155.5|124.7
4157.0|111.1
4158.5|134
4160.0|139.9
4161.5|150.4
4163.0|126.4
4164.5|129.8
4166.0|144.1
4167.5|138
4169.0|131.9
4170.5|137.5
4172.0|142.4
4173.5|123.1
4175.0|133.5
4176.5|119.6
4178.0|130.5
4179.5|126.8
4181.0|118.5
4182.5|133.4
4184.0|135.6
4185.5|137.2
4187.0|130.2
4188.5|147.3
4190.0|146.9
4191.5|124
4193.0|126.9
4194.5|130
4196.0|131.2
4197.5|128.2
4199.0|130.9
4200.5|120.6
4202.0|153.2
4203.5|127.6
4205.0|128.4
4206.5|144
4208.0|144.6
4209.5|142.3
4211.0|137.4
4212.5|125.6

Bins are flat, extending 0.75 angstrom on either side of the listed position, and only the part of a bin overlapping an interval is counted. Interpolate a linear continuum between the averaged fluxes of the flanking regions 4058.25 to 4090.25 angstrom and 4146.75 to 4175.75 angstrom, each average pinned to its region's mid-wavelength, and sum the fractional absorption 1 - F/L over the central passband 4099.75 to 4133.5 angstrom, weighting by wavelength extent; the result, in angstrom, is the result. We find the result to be 3.3 angstrom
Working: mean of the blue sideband 139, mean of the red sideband 134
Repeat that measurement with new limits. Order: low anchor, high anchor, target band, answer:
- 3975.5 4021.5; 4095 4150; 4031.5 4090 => -4.10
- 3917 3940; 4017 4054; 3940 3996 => 4.72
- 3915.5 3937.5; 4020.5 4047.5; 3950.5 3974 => 5.25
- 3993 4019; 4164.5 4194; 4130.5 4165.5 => 0.99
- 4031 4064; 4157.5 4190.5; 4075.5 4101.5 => 3.11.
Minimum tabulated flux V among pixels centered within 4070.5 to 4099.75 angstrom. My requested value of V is 96.42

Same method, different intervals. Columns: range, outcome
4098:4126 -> 99.73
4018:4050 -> 119.5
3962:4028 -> 65.75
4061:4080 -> 117.7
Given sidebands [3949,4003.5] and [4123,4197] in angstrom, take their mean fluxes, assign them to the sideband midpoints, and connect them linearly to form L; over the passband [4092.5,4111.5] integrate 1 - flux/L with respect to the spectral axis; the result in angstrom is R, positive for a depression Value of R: 2.3 angstrom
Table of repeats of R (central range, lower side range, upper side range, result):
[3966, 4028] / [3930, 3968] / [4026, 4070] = -4.83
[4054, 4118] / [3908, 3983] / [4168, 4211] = -4.02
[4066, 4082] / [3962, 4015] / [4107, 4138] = -1.78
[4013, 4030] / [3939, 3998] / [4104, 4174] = -4.49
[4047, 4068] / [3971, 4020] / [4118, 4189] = -1.65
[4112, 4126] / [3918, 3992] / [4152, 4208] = 0.08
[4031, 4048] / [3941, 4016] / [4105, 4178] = -2.86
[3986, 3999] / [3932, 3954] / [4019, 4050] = -1.72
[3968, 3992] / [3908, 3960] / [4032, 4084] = 2.54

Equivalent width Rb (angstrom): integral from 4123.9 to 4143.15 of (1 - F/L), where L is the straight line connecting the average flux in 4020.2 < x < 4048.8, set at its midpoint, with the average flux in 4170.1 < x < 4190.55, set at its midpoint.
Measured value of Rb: 0.5 angstrom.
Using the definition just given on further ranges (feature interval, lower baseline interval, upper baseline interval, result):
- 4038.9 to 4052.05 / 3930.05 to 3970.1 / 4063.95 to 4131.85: -3.6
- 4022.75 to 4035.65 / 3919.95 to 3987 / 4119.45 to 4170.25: -2.1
